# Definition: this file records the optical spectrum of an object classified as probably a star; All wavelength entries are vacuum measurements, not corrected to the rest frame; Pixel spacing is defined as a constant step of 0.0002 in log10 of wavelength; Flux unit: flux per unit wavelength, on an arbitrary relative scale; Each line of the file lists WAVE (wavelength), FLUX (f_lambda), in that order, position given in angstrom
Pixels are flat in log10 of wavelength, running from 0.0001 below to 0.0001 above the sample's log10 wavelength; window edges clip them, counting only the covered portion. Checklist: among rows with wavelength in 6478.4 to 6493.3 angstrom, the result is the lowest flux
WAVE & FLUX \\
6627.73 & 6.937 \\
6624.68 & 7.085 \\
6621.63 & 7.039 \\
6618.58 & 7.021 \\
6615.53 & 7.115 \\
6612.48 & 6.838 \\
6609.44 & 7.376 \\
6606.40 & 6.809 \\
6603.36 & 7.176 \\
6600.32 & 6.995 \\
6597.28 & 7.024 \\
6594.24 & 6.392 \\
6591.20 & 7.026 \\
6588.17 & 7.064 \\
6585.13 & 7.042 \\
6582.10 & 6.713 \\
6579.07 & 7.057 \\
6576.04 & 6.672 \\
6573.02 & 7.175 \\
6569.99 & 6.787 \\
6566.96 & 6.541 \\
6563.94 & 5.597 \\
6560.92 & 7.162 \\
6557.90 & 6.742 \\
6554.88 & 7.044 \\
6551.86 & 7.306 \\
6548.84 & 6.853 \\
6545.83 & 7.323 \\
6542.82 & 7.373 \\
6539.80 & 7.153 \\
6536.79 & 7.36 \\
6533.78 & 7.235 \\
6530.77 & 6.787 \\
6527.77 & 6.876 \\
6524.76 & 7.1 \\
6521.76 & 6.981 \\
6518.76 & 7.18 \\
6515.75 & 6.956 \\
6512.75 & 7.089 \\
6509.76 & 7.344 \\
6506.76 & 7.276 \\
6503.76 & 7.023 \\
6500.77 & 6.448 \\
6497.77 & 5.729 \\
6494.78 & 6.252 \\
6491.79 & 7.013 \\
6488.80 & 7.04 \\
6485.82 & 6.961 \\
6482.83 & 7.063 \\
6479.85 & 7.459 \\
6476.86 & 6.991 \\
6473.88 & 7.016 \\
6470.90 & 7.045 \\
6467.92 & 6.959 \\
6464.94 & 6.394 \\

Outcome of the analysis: 6.961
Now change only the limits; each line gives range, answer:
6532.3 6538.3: 7.235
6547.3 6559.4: 6.742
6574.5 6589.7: 6.672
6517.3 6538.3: 6.787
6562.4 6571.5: 5.597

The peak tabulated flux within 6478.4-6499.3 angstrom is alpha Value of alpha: 7.459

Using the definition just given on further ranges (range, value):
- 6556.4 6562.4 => 7.162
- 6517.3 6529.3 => 7.18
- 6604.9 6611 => 7.376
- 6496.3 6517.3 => 7.344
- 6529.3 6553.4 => 7.373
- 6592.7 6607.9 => 7.176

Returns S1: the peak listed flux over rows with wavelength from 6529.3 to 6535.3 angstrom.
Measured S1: 7.235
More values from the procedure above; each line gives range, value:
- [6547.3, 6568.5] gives 7.306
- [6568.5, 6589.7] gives 7.175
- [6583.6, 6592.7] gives 7.064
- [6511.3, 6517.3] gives 7.089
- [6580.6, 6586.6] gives 7.042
